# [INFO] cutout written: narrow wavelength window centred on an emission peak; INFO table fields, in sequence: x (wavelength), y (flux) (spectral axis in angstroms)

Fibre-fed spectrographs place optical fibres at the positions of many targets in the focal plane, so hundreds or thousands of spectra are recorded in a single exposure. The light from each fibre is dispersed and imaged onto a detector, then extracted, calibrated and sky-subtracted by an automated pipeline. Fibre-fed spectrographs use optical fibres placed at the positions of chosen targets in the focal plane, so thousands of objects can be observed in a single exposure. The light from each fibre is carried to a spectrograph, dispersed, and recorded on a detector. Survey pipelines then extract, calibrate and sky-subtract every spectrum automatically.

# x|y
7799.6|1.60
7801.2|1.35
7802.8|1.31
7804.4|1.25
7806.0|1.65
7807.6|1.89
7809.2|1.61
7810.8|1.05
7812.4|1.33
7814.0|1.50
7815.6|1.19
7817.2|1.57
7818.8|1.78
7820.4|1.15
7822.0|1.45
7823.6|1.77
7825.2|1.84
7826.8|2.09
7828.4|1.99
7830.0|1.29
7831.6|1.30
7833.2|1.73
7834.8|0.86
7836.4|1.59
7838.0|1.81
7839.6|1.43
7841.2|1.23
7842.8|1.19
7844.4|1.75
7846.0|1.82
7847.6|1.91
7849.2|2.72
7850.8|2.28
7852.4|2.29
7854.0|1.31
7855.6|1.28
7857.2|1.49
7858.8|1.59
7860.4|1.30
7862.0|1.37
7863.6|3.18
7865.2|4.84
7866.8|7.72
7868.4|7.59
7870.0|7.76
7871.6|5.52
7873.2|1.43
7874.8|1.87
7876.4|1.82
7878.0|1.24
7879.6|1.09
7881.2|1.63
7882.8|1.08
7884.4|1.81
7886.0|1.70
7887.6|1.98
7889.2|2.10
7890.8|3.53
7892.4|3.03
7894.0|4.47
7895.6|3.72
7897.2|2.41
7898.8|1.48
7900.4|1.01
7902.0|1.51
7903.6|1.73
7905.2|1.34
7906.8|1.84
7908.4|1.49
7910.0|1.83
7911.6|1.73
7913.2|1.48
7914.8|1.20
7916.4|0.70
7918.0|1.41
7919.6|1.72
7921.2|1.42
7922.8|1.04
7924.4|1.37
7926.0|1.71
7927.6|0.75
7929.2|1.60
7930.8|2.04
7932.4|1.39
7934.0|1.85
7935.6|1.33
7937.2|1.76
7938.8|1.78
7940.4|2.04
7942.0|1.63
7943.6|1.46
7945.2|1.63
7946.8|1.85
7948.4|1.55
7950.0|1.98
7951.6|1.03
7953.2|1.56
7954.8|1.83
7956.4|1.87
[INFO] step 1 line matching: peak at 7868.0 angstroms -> Halpha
